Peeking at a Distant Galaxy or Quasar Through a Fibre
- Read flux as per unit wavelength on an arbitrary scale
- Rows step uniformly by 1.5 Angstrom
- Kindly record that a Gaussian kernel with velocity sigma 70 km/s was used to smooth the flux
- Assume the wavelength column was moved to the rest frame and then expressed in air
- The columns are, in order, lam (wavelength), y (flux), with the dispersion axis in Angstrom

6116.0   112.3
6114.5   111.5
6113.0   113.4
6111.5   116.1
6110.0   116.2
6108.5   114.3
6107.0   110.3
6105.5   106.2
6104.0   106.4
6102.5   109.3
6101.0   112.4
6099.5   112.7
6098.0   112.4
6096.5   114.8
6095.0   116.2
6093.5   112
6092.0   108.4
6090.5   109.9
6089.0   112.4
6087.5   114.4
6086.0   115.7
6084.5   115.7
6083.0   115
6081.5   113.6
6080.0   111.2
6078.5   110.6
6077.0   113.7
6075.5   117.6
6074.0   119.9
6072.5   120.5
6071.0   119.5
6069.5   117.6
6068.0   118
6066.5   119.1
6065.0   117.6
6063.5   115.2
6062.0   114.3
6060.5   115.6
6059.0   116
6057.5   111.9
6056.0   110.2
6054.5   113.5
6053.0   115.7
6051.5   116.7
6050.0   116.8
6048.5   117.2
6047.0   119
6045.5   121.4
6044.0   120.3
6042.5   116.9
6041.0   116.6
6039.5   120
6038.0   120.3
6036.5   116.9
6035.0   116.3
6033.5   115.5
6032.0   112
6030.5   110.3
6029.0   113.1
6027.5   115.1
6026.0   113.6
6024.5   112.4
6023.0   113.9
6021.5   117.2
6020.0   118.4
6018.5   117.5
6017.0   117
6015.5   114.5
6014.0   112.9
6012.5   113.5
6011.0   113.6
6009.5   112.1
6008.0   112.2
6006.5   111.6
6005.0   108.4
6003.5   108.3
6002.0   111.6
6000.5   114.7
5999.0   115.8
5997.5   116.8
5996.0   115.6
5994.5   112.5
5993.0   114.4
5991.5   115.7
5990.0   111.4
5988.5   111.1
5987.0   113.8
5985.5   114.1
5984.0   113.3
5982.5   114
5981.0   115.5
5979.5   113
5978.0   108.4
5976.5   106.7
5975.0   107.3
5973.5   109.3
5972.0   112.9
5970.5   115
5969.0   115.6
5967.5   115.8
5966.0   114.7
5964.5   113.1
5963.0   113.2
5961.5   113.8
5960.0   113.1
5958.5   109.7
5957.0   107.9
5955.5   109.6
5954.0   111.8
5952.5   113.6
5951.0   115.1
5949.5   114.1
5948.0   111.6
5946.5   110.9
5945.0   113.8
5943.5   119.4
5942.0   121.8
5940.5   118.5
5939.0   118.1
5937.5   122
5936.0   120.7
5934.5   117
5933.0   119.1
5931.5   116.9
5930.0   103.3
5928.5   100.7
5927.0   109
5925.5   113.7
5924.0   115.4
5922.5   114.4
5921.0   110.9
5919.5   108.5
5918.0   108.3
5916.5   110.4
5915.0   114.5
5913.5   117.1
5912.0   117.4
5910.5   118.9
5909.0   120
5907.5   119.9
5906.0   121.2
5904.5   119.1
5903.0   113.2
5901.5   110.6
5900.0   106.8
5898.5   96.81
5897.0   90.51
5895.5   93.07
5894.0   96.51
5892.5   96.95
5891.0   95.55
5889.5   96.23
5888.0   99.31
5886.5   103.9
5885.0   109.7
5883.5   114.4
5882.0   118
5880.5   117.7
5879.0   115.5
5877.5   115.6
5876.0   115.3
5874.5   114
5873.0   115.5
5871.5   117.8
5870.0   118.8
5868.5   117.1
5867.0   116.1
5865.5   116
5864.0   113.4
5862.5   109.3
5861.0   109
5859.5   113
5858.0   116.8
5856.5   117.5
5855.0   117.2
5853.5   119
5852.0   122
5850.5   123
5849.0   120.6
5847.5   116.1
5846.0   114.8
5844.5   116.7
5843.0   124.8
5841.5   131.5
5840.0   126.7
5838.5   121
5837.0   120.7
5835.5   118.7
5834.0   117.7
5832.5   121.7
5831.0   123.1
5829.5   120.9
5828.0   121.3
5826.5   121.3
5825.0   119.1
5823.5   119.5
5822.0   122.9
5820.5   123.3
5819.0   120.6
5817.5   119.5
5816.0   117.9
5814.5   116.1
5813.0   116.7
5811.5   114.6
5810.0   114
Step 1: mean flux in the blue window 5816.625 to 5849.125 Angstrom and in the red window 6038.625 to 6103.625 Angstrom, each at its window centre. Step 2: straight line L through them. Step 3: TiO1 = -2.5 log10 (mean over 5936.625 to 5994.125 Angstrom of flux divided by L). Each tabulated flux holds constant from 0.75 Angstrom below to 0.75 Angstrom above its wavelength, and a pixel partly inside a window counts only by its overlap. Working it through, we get 0.04 mag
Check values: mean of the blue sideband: 121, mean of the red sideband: 115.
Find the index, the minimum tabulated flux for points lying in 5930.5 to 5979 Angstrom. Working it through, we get 106.7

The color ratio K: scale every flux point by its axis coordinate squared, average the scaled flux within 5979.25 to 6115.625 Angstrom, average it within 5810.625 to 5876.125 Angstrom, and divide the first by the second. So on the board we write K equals 1.03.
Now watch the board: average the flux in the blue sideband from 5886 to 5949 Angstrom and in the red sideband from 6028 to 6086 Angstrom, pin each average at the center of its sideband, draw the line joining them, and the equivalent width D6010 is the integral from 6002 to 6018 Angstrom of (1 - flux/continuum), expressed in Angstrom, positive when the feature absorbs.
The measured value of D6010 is 0.3 Angstrom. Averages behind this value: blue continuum 111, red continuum 116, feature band 112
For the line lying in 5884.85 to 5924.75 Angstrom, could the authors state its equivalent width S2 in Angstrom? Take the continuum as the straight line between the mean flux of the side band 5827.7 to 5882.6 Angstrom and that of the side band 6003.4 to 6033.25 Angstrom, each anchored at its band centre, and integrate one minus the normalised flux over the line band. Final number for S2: 2.88 Angstrom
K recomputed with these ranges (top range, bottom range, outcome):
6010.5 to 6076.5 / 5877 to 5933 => 1.11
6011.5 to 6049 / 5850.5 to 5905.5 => 1.10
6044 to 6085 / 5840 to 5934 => 1.09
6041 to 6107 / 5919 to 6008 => 1.05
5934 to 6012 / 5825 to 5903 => 1.03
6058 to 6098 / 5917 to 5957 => 1.06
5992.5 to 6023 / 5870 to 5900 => 1.11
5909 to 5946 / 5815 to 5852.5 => 0.98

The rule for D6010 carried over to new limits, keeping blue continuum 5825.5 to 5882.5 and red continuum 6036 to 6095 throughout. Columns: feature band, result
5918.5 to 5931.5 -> 0.8 Angstrom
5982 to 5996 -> 0.4 Angstrom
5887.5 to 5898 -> 2.0 Angstrom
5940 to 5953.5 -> 0.2 Angstrom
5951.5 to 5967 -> 0.6 Angstrom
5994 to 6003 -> 0.2 Angstrom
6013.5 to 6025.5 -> 0.1 Angstrom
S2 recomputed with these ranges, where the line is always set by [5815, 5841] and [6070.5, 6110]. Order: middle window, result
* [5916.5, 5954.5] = 1.3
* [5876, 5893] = 1.6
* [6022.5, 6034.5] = 0.2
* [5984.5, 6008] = 0.6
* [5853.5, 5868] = 0.7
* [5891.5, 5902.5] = 1.8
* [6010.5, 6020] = 0.0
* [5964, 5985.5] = 0.8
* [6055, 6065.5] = 0.0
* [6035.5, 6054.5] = -0.6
